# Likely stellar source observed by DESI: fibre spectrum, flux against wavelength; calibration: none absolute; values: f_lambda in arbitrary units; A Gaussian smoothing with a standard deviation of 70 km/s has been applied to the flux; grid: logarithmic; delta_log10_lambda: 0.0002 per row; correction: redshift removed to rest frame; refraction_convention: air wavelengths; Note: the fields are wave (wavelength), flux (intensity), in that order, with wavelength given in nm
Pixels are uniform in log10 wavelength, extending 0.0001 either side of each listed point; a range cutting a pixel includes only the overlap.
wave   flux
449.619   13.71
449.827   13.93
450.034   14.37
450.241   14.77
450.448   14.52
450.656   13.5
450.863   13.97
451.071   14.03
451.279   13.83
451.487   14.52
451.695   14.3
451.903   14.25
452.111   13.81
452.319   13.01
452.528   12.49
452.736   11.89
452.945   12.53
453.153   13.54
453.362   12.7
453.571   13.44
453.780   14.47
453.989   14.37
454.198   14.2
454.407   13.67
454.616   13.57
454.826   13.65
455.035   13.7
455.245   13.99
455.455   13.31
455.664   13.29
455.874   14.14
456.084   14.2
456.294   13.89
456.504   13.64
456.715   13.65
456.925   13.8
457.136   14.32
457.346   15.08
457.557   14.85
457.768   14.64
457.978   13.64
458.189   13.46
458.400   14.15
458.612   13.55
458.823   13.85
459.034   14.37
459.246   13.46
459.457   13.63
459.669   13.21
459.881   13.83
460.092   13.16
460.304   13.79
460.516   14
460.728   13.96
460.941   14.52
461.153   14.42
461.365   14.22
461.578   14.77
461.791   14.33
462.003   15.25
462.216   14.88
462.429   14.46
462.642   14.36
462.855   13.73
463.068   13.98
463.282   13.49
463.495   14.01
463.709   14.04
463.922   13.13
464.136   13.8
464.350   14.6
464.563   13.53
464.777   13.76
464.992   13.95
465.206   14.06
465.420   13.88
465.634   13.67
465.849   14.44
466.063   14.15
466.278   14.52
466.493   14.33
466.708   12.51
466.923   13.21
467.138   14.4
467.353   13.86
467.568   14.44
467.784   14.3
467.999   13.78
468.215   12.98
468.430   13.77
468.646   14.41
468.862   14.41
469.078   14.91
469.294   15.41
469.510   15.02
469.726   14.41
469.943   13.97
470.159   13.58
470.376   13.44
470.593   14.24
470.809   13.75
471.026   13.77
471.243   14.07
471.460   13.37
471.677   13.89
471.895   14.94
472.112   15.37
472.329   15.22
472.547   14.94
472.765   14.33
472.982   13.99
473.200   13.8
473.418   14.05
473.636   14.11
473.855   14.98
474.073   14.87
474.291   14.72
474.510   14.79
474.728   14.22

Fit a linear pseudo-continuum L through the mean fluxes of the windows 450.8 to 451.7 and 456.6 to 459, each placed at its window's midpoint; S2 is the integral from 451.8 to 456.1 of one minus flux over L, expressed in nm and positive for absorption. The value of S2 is 0.177 nm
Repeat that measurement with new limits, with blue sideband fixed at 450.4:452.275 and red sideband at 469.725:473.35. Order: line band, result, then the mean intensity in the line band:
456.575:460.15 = 0.04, 13.9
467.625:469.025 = 0.02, 14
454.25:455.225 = 0.02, 13.7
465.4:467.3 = 0.03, 13.9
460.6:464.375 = -0.03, 14.2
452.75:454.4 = 0.06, 13.5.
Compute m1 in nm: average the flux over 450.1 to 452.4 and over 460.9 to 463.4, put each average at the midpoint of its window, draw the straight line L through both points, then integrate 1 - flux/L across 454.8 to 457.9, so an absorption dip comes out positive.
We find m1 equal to 0.04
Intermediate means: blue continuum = 14.1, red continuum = 14.4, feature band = 14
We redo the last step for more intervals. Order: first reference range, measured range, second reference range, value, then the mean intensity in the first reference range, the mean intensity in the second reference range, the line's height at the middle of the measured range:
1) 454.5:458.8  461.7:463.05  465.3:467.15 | -0.06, 13.9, 13.9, 13.9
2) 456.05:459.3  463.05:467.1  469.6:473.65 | 0.07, 14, 14.2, 14.1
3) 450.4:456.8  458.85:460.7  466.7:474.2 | 0.02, 13.7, 14.2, 13.9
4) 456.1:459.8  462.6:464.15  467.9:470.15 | 0.03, 14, 14.3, 14.1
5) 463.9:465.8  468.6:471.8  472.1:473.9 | 0.02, 13.9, 14.5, 14.3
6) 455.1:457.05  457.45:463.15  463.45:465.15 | -0.12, 13.8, 13.9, 13.8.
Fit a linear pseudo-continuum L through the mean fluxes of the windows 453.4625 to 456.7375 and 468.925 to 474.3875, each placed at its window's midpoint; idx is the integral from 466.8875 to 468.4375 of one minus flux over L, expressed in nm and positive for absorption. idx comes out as 0.04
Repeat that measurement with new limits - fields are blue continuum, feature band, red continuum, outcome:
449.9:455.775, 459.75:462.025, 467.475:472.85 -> -0.03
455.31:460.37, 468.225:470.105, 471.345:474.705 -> -0.01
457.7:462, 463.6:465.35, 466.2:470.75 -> 0.02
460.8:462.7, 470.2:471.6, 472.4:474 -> 0.06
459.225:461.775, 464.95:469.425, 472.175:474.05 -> 0.05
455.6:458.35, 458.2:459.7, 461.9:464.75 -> 0.03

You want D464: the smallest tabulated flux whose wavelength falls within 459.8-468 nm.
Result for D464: 12.51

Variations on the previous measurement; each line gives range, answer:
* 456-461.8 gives 13.16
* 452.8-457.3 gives 12.53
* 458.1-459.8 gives 13.21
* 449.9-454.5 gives 11.89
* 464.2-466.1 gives 13.53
